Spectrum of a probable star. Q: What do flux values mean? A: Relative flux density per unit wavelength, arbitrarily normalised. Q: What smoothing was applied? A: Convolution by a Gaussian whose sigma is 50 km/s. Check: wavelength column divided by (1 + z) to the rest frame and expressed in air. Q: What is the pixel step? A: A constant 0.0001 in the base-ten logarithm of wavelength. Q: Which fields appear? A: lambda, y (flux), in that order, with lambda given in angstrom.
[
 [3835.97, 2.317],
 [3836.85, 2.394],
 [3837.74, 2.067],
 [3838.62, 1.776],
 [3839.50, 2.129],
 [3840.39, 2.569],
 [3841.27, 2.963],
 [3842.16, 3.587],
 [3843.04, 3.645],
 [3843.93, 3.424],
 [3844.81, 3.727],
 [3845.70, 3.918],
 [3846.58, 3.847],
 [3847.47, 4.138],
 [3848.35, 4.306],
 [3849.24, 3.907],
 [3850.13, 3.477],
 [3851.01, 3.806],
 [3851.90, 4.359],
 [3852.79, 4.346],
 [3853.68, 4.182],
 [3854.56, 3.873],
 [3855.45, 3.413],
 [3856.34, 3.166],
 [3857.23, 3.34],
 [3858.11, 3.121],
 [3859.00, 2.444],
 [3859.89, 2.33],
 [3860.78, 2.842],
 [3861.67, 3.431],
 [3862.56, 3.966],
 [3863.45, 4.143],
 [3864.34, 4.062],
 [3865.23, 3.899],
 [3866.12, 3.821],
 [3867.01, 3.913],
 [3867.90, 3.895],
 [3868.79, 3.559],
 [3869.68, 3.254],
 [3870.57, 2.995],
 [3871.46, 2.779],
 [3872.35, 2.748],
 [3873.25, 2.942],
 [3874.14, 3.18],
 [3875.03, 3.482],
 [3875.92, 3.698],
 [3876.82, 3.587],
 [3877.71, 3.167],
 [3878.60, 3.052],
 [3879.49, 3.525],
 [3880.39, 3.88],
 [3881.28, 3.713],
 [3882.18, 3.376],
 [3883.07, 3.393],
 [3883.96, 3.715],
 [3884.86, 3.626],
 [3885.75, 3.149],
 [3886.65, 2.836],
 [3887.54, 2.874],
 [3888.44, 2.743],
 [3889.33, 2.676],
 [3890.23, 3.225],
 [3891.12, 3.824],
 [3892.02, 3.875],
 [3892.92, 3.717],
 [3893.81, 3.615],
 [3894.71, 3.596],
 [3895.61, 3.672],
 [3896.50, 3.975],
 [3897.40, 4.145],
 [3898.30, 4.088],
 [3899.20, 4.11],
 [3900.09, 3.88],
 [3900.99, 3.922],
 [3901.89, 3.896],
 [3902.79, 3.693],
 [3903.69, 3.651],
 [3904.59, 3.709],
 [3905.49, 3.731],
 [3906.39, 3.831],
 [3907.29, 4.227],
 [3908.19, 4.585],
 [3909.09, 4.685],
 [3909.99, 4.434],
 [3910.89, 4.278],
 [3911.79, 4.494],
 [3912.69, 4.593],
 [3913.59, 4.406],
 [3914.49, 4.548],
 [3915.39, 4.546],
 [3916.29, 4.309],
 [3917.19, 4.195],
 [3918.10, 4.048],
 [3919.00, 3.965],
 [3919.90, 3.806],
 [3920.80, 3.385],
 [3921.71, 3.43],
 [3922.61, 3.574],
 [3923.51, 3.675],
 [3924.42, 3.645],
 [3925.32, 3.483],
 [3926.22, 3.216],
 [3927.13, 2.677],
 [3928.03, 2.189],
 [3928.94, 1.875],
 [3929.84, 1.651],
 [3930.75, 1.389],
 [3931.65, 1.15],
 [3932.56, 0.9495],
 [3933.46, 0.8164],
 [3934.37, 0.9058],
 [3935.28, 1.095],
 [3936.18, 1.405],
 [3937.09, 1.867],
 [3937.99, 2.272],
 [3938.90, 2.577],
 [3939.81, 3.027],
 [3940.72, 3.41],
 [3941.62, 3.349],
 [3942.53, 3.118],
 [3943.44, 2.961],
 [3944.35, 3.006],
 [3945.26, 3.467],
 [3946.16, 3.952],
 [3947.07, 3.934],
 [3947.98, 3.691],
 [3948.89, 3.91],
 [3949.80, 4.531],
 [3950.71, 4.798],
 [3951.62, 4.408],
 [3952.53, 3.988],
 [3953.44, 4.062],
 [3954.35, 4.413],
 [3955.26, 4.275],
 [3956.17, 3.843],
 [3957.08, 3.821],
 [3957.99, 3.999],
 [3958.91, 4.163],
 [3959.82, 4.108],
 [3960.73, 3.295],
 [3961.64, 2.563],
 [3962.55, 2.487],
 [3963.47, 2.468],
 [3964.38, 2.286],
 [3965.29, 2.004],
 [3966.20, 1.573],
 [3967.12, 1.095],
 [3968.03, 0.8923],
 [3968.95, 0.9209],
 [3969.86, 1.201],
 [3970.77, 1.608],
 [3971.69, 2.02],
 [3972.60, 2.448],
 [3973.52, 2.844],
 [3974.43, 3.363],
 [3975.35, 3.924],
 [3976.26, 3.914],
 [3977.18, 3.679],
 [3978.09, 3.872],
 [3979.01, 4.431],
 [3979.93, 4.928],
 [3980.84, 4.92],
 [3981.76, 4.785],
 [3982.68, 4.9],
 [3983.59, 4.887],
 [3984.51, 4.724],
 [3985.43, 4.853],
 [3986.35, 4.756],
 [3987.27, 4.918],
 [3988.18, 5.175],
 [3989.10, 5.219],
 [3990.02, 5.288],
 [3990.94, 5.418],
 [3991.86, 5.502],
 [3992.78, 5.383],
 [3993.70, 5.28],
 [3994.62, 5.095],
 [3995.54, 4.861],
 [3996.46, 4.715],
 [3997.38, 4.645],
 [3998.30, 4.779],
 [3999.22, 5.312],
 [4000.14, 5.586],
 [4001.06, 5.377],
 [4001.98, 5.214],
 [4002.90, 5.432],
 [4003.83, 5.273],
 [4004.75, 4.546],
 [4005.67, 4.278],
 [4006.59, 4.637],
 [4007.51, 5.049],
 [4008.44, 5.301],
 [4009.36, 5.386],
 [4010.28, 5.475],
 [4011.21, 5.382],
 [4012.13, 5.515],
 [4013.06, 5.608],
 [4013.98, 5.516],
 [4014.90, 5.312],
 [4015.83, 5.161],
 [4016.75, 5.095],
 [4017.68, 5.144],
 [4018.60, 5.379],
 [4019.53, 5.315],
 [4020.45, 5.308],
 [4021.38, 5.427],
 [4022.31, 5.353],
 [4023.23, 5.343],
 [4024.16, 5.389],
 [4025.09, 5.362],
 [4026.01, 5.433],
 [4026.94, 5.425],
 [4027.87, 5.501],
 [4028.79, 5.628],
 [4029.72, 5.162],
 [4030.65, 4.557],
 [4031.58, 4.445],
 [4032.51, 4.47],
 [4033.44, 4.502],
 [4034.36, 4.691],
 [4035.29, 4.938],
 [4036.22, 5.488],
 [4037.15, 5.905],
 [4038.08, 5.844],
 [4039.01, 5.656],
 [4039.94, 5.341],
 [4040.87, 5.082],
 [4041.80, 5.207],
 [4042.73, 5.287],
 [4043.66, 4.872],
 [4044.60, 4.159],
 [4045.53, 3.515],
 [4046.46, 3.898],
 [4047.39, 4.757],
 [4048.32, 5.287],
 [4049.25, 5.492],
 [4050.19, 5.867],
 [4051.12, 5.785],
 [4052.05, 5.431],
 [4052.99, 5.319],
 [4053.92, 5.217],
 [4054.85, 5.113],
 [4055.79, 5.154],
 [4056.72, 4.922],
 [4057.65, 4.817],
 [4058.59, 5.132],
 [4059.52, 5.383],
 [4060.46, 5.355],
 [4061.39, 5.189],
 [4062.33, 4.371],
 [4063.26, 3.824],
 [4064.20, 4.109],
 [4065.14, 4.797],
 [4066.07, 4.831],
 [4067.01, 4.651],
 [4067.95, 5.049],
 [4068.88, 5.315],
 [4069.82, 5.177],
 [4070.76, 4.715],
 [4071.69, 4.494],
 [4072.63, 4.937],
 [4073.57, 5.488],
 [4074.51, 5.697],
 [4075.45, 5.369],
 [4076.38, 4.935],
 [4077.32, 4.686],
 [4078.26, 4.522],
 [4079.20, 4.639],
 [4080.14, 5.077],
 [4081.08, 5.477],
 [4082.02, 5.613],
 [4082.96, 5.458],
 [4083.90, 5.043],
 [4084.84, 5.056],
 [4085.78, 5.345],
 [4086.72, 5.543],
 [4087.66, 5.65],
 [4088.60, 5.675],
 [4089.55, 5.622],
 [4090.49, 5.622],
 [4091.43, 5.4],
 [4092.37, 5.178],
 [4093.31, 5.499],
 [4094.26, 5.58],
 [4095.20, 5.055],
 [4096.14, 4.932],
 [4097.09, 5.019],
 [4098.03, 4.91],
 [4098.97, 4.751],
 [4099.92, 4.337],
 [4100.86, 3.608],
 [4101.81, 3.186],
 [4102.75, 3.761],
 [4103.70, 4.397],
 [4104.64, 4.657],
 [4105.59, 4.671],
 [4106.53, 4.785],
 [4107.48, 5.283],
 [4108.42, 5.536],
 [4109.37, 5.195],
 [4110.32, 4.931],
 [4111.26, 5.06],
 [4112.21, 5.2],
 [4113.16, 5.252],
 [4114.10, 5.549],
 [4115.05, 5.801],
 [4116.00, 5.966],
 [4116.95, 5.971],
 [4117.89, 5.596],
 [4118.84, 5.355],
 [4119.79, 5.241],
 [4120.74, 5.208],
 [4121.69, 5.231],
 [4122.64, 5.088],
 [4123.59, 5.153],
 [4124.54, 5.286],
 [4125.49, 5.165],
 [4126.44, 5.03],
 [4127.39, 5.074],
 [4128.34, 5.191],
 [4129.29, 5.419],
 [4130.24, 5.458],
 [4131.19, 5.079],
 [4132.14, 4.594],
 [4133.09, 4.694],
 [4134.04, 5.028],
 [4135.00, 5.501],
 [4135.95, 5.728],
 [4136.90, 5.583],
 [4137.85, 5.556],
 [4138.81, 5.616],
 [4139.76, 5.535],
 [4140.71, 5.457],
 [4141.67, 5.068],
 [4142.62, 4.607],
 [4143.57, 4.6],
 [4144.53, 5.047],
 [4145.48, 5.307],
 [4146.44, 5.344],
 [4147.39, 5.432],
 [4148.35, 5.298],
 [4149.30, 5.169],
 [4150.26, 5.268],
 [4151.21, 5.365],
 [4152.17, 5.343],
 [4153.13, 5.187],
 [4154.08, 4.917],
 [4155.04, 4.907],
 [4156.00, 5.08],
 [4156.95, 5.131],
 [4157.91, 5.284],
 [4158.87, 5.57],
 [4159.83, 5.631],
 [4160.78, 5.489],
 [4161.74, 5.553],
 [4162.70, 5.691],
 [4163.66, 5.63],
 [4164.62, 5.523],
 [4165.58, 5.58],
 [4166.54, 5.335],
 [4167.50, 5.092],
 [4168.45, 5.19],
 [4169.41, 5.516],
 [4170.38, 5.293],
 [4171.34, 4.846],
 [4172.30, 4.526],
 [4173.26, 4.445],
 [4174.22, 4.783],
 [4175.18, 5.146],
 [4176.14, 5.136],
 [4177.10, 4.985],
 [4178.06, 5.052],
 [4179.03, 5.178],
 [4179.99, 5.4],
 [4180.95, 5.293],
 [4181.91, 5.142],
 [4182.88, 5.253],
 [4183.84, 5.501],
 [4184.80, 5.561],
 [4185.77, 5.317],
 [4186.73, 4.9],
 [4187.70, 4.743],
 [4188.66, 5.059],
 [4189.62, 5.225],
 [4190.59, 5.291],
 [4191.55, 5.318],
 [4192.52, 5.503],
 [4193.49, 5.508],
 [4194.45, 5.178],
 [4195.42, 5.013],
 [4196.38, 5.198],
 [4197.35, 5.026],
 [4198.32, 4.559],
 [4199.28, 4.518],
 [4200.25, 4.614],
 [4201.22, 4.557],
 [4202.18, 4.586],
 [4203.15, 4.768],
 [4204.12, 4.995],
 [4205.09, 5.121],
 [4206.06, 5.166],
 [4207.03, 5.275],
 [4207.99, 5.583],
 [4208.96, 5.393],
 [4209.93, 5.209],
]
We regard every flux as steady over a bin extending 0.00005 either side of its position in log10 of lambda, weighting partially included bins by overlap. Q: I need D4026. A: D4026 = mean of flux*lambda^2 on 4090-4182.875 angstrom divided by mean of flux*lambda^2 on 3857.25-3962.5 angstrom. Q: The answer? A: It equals 1.68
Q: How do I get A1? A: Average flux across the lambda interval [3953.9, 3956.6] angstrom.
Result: 4.18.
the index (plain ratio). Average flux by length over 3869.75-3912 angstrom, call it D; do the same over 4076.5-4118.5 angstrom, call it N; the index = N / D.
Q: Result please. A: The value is 1.4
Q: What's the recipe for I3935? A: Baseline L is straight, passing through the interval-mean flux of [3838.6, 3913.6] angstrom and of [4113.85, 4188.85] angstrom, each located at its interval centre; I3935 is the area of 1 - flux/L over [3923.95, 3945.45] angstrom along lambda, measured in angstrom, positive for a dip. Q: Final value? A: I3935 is 9.0 angstrom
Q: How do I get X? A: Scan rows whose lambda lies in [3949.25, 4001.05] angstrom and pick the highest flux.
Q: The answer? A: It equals 5.586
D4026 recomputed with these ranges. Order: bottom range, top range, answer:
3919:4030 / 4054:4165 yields 1.39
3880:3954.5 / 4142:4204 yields 1.71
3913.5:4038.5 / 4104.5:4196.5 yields 1.41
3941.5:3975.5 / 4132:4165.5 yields 1.87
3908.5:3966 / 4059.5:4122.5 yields 1.67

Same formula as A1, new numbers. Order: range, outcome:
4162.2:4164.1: 5.65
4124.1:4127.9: 5.14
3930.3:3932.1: 1.27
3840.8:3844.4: 3.4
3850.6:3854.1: 4.17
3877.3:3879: 3.12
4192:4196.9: 5.27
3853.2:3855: 4.04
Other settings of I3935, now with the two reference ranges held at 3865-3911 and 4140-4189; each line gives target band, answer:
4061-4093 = -2.6 angstrom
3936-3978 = 9.6 angstrom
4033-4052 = -2.5 angstrom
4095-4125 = -0.7 angstrom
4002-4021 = -3.9 angstrom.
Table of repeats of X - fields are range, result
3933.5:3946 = 3.467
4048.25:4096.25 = 5.867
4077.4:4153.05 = 5.971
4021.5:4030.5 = 5.628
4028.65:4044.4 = 5.905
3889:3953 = 4.798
